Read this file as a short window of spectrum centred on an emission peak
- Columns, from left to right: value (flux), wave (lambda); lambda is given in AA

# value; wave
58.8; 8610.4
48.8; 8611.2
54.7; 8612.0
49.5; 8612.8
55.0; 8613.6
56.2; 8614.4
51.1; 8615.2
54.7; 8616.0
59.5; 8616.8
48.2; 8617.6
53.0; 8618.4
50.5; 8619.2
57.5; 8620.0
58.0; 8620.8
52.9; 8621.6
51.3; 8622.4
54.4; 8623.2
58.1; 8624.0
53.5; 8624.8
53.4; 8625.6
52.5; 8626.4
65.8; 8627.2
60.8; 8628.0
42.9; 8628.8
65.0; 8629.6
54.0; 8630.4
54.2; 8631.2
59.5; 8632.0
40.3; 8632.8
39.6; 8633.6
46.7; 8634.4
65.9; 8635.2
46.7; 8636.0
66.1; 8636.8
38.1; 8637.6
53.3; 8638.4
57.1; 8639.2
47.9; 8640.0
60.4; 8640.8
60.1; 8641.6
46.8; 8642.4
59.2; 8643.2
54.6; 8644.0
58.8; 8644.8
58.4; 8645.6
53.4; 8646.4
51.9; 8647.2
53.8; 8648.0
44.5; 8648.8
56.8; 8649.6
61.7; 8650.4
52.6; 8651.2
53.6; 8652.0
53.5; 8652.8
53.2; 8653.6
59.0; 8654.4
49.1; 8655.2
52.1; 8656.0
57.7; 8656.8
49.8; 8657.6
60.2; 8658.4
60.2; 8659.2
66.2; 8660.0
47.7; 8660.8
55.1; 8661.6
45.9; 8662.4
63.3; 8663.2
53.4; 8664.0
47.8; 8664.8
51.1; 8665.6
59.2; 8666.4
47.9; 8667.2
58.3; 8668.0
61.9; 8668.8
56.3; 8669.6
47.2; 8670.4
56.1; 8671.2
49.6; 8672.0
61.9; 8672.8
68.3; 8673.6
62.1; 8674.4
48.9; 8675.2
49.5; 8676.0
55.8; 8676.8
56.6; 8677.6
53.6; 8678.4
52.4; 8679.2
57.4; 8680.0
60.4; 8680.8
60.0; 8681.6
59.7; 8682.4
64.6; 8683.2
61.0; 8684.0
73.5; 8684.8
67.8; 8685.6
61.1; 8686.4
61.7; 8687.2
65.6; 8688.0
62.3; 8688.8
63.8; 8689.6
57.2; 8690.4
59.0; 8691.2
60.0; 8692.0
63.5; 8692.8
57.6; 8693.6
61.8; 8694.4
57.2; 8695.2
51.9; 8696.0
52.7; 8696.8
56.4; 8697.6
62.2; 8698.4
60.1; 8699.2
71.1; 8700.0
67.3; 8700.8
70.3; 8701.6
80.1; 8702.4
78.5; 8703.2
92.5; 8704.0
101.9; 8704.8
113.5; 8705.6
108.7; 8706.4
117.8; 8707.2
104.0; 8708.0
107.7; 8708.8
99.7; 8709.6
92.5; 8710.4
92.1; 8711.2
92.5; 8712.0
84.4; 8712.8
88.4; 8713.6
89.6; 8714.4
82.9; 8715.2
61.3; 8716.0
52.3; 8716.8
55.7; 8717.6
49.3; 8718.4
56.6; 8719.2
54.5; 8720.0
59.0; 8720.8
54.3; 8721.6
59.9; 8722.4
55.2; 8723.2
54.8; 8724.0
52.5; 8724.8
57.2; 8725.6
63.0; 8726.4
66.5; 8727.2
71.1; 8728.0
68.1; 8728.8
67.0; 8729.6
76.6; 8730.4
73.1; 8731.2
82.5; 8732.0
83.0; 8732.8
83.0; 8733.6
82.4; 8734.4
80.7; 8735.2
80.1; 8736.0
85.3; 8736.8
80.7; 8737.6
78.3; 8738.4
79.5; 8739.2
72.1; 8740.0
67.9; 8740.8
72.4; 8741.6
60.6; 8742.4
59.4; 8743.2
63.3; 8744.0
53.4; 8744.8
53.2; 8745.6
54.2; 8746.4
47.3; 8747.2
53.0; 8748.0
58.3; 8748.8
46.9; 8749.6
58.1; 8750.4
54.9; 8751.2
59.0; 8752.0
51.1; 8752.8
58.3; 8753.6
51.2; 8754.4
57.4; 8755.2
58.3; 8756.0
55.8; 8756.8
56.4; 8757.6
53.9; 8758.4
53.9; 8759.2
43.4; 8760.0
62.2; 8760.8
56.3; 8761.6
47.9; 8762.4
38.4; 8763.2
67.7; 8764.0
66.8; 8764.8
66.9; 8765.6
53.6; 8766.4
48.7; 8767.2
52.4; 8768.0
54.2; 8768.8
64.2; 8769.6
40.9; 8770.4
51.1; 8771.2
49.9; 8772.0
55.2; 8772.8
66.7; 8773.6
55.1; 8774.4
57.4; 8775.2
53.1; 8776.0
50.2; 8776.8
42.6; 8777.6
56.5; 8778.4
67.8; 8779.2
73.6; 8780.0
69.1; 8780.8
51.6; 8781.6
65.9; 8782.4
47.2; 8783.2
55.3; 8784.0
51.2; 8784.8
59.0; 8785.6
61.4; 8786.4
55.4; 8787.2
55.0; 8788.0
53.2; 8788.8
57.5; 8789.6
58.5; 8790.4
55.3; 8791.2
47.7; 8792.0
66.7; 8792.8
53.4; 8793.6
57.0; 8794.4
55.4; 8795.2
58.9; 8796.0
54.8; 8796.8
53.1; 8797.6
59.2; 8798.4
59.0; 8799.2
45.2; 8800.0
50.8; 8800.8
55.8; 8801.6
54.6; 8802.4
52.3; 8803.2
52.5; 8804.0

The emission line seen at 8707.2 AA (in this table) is Halpha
